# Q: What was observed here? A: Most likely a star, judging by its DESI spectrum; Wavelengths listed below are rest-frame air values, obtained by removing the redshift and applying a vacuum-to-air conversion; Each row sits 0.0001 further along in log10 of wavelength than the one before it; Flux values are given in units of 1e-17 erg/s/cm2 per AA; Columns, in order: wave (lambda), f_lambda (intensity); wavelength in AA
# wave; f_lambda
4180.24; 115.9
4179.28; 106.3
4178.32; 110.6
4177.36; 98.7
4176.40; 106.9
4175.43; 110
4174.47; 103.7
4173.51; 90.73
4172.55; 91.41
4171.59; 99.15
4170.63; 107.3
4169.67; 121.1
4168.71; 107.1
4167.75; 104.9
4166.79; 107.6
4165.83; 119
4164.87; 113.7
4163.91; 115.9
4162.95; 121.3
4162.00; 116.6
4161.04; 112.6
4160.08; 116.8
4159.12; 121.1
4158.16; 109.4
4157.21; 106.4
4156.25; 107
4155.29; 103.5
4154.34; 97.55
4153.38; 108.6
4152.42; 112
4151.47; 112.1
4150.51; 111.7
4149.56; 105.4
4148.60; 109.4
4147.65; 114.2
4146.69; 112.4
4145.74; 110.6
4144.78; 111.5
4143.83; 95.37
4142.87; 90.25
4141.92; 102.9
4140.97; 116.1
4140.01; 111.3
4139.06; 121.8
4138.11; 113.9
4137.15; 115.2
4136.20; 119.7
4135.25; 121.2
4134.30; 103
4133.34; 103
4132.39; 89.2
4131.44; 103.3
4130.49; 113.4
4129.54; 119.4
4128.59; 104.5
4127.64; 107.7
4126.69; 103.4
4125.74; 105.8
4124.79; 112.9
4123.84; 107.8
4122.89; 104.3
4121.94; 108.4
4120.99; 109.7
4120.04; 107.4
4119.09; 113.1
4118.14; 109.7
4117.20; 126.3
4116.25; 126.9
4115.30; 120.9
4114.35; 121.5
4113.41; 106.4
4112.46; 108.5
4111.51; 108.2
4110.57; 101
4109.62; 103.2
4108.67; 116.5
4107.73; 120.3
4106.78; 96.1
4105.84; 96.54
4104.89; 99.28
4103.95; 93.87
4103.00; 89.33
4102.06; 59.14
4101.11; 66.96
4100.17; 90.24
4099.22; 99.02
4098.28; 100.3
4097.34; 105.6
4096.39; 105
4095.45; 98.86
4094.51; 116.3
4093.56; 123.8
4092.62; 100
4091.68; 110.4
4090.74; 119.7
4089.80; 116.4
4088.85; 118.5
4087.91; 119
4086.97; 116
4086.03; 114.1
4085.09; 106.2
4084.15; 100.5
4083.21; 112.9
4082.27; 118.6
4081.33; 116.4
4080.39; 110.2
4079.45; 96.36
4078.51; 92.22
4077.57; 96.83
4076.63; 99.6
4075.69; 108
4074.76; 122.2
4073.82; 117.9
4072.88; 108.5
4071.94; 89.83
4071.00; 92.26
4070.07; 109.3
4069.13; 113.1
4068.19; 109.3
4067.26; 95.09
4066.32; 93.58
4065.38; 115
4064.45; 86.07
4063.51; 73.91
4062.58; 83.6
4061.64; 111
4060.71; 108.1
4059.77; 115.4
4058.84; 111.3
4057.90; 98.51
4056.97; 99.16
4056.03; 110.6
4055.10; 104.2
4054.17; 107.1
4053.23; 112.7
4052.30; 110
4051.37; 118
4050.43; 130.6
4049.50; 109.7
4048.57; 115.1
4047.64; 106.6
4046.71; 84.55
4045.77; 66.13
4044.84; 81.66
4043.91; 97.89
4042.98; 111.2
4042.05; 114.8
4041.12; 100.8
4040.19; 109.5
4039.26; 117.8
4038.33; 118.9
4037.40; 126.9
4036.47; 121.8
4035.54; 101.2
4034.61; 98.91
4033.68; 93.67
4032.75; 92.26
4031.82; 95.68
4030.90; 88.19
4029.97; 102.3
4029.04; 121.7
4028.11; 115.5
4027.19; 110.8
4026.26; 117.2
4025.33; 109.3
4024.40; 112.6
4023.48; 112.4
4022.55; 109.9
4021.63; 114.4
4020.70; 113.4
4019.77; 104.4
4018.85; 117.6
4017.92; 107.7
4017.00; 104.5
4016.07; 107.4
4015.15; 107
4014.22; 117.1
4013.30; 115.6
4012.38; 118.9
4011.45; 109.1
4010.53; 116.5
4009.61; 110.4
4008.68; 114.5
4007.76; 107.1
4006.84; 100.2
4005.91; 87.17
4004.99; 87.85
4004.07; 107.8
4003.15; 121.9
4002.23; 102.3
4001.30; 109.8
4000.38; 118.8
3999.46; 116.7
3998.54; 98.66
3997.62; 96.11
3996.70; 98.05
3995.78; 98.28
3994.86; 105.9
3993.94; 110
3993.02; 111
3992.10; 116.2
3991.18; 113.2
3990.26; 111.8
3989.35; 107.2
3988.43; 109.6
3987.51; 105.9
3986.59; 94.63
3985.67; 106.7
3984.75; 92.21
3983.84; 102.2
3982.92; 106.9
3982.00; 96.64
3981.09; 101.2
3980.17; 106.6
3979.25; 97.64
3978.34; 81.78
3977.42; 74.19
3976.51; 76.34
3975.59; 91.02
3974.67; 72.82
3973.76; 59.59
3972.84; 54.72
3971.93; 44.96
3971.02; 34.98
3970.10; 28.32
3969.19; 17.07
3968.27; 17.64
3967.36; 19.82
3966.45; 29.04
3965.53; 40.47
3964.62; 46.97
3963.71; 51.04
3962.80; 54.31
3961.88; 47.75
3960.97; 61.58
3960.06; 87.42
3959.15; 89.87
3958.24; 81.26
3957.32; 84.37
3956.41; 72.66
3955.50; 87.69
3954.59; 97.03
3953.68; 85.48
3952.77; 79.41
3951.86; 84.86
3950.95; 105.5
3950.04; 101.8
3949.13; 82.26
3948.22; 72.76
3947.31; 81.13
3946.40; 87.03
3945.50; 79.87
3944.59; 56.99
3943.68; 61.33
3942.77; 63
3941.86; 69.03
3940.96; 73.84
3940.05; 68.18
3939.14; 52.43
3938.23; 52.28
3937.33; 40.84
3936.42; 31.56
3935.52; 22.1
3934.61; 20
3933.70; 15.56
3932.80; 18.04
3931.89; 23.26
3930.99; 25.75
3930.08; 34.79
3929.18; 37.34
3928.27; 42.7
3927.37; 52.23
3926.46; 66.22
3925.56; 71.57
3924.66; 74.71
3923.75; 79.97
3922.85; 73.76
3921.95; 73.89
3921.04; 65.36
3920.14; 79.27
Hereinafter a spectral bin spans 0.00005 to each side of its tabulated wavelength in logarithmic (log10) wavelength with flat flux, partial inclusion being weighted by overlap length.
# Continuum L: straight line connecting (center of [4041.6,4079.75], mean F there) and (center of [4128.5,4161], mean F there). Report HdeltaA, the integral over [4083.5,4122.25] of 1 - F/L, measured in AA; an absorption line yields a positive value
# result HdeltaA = -0.13 AA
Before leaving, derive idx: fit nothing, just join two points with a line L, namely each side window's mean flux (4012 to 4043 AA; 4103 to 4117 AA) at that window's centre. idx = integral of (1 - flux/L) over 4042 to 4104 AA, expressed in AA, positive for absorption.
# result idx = 2.9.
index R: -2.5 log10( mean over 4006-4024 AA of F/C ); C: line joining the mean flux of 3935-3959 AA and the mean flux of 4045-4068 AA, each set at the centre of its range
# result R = -0.21 mag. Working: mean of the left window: 72.2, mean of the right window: 103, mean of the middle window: 110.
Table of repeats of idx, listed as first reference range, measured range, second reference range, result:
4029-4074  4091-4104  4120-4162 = 1.1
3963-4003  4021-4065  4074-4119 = -4.6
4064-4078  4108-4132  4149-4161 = -0.8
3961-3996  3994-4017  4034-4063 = -4.9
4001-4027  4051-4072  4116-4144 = 1.2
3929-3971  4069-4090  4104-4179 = -3.6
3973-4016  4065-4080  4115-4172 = 0.4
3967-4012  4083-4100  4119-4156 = -1.1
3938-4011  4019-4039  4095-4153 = -3.7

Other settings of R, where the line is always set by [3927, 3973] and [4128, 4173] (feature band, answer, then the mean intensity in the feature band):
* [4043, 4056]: -0.25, 104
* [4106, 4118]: -0.13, 113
